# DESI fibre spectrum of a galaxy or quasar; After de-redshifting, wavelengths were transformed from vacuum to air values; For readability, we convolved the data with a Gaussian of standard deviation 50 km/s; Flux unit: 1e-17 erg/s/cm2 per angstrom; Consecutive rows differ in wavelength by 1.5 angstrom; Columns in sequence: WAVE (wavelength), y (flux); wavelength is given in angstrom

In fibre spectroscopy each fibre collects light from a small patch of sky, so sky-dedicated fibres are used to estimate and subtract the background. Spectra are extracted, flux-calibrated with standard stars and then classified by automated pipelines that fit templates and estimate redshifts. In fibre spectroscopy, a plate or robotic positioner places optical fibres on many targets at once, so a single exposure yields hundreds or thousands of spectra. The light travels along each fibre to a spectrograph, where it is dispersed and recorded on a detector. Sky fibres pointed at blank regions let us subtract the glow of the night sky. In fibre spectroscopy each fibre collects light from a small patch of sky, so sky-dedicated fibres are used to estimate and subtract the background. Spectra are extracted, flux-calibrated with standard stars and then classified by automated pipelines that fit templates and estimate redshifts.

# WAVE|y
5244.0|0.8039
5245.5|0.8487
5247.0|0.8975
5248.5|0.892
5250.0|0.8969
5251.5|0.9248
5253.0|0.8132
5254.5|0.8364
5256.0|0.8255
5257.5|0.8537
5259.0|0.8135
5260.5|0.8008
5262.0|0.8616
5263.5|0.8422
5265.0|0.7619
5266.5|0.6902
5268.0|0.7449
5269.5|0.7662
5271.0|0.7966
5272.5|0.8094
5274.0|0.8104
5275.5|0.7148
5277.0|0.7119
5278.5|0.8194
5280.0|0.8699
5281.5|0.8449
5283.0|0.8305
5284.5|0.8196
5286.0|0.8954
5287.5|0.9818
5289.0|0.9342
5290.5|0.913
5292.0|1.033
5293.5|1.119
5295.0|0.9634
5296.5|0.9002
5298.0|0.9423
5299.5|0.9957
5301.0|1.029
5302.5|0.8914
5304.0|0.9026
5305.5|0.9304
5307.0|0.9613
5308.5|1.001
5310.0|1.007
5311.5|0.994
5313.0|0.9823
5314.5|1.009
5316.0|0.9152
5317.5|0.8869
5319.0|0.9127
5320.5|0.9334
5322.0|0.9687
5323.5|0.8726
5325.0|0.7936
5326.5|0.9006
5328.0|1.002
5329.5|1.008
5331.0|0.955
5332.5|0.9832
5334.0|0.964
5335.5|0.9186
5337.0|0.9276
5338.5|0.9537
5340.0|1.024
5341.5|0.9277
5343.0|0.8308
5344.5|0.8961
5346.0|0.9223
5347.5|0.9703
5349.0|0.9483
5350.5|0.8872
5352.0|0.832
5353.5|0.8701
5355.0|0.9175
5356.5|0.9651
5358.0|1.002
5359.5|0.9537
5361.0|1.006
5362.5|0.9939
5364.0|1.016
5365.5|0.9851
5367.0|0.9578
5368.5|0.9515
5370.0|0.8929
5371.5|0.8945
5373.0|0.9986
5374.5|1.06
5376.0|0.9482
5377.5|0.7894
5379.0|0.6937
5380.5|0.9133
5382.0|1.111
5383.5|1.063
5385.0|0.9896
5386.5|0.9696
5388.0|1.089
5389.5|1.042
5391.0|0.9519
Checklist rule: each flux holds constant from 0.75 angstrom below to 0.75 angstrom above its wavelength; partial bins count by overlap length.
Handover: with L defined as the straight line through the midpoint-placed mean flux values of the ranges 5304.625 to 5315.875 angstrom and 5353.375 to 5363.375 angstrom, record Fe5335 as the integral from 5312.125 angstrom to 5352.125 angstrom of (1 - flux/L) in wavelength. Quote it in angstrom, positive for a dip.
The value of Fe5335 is 1.65 angstrom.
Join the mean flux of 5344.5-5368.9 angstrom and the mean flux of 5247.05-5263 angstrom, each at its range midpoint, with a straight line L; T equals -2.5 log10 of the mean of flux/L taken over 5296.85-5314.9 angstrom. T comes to -0.08 mag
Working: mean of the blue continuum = 0.854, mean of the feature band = 0.968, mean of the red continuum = 0.947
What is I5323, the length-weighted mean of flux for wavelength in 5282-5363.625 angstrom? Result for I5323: 0.942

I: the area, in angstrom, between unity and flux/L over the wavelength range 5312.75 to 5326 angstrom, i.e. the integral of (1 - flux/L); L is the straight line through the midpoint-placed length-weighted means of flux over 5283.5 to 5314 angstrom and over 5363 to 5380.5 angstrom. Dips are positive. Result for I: 0.47 angstrom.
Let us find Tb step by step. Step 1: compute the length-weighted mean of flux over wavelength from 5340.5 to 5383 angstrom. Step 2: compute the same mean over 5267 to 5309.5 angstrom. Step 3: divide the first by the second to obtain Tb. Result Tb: 1.05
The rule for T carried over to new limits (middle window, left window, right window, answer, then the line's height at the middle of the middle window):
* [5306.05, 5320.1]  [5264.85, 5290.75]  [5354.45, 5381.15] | -0.11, 0.866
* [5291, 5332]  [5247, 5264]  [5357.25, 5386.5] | -0.06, 0.904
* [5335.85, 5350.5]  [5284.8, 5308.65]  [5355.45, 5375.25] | 0.04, 0.969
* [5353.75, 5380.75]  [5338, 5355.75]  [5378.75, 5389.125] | 0.02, 0.957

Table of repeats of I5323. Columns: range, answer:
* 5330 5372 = 0.942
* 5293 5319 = 0.963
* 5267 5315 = 0.902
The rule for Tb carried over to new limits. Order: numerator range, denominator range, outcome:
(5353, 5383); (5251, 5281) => 1.18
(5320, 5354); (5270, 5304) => 1.04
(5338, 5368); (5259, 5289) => 1.16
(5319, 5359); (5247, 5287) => 1.13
